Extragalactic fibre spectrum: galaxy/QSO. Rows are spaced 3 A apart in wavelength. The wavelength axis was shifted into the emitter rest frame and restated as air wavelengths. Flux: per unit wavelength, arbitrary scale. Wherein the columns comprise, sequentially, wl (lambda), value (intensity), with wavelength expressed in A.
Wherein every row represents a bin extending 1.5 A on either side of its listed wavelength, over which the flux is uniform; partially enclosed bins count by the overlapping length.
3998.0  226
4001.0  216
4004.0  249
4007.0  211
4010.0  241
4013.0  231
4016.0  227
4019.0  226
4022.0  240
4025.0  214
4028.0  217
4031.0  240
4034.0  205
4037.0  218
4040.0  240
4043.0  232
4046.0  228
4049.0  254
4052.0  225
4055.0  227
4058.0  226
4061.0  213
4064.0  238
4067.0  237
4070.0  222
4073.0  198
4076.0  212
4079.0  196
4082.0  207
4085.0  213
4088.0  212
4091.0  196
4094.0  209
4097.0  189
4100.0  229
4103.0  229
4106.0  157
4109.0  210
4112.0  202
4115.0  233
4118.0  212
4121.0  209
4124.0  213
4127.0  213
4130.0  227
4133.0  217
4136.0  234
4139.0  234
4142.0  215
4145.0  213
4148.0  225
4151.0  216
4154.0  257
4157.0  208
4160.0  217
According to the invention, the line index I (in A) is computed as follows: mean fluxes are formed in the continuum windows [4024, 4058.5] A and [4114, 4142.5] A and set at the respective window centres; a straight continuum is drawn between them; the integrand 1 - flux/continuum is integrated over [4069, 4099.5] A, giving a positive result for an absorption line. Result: 2.5 A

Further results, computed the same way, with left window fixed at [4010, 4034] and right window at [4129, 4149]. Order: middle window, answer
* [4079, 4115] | 3.1 A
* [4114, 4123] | 0.3 A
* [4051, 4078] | 0.5 A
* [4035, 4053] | -0.5 A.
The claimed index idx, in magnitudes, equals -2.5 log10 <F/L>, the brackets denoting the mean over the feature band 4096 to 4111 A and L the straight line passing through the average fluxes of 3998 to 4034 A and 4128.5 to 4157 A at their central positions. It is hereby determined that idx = 0.12 mag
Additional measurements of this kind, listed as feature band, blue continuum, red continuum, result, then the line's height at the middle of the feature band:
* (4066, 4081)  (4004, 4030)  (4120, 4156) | 0.07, 225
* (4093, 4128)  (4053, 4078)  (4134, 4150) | 0.07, 223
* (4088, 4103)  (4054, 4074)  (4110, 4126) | 0.05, 218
